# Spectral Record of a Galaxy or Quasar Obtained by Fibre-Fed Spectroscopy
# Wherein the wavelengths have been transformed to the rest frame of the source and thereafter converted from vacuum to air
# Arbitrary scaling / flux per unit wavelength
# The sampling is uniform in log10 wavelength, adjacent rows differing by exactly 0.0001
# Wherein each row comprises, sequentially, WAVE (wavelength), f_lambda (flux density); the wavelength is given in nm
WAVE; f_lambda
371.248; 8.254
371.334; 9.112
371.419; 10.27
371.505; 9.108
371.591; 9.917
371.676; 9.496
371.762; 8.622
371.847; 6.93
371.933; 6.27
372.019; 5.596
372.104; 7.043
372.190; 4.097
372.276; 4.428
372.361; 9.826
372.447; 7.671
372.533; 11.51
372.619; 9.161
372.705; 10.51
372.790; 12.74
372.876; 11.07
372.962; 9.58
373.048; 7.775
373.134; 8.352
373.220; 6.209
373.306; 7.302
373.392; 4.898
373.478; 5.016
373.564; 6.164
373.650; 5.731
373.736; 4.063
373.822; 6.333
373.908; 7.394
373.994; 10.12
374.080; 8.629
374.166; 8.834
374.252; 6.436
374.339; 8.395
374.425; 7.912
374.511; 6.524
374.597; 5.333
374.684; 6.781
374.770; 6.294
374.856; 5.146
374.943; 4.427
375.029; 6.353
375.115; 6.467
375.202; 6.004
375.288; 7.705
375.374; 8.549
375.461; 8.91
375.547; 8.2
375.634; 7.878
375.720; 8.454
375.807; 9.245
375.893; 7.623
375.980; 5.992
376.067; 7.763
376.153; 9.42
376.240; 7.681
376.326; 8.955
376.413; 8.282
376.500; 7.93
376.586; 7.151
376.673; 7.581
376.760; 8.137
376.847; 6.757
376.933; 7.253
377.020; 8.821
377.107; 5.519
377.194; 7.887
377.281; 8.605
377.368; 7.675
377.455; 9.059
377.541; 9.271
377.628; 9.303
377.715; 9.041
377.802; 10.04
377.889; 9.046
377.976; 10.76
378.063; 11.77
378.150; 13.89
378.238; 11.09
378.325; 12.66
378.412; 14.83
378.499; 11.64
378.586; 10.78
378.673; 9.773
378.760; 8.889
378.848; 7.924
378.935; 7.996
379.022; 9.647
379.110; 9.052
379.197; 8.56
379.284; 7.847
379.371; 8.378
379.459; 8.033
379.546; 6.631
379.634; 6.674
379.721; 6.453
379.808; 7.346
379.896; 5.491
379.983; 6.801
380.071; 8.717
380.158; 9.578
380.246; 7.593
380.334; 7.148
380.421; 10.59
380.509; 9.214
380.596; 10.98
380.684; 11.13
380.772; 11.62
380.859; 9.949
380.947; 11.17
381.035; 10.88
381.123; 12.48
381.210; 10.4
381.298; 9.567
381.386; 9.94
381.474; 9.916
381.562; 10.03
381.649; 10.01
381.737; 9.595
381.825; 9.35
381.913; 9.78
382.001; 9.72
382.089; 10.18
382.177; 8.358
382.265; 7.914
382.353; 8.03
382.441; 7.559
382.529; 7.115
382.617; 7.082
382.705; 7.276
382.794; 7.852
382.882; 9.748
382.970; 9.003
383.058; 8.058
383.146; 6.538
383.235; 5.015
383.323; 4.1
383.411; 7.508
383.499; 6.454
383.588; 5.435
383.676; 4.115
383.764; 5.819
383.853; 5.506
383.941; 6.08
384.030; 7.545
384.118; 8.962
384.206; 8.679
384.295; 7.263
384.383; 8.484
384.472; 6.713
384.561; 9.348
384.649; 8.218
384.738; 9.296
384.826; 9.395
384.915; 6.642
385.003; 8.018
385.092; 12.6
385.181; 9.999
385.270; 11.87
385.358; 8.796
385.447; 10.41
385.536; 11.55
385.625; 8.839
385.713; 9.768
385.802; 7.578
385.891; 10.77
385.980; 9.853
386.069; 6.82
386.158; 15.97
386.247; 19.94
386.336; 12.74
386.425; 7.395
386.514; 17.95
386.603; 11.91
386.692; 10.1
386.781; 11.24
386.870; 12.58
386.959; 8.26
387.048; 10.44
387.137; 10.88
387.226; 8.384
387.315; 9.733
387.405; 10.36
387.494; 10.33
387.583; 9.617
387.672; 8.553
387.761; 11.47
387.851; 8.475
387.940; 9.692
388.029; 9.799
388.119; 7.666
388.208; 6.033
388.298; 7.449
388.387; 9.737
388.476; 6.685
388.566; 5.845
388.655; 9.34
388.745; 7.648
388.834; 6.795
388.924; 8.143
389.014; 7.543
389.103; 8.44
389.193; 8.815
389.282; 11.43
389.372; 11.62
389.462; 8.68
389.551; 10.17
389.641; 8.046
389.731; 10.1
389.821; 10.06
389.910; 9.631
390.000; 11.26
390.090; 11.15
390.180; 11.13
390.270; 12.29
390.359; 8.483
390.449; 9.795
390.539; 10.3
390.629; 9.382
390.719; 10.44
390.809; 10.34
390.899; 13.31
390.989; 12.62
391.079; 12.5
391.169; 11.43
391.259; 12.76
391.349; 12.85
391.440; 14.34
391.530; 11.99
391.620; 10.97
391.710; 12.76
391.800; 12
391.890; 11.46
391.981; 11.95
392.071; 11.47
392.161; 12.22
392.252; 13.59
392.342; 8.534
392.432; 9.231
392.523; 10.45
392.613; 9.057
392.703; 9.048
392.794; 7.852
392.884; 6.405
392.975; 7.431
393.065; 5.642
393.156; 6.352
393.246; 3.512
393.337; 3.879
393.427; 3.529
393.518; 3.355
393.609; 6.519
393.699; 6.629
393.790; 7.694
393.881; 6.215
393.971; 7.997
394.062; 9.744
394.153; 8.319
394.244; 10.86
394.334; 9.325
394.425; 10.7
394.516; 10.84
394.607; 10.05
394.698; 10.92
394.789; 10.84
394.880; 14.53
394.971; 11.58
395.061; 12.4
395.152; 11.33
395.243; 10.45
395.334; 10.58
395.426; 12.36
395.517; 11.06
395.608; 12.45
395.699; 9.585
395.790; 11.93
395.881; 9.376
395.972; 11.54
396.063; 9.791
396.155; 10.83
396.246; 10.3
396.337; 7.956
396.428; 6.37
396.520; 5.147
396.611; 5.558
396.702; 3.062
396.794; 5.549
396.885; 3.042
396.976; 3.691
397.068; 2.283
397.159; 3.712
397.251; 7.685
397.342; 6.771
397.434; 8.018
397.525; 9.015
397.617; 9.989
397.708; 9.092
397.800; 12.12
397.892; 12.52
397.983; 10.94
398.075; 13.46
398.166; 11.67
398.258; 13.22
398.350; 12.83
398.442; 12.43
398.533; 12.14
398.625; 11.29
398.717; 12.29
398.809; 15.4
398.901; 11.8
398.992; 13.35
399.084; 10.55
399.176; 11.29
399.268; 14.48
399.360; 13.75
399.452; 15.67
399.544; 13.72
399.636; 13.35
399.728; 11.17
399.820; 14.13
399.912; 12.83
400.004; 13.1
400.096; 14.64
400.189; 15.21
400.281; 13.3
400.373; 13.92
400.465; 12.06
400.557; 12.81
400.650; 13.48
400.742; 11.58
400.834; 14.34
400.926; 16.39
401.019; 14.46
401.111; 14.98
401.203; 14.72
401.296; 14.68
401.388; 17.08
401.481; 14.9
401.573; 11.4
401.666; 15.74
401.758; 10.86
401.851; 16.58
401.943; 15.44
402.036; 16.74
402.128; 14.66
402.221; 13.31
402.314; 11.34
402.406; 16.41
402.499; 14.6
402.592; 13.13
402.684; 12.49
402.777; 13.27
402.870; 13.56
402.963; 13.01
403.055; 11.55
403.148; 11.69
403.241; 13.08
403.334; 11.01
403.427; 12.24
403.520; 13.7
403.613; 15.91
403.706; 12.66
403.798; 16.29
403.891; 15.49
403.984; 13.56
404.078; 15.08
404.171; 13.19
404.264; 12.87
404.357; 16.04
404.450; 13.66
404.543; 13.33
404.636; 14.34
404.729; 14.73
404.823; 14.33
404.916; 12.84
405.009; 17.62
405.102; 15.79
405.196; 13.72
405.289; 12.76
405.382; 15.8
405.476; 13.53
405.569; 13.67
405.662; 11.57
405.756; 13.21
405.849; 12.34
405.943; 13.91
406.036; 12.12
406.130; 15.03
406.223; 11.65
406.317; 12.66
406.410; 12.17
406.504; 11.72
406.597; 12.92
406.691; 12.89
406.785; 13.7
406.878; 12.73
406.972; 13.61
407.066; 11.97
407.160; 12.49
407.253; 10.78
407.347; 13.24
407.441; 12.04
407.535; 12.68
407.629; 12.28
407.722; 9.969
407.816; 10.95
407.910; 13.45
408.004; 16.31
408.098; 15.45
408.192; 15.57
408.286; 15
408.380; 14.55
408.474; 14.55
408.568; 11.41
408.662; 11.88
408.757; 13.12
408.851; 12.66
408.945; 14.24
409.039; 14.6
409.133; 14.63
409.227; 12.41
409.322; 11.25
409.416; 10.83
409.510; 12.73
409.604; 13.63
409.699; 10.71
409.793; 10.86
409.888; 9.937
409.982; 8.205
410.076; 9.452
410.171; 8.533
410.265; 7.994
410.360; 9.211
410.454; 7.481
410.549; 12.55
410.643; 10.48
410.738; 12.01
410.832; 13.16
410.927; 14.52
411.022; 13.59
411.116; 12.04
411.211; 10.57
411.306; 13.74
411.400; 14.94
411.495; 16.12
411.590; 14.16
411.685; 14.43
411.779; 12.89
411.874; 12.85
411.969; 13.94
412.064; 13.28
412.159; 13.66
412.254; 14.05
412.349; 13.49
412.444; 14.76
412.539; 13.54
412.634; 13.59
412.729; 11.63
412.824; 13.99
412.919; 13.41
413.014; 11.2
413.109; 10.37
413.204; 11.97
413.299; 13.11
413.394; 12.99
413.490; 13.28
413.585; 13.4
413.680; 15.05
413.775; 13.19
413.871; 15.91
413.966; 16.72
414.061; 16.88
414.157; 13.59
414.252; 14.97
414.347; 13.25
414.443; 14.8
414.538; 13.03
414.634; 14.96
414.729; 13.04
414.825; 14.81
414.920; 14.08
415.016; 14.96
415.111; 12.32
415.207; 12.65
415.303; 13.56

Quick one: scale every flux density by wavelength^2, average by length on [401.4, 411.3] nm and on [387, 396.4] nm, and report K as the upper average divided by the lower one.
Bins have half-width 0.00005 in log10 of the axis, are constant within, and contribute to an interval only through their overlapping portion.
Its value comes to 1.4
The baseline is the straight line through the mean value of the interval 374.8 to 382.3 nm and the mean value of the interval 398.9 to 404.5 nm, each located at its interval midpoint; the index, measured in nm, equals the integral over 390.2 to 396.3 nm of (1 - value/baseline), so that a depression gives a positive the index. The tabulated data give 0.99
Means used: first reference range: 8.85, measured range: 10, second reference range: 13.8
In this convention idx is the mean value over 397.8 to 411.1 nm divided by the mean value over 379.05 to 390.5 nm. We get 1.4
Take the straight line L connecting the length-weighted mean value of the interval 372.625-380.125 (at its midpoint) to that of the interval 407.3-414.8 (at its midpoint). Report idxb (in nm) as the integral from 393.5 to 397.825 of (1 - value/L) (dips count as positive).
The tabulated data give 0.82 nm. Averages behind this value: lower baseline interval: 8.18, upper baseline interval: 12.9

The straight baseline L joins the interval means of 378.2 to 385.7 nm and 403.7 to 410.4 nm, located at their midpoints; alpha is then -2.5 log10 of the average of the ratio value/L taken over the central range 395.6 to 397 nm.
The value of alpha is 0.38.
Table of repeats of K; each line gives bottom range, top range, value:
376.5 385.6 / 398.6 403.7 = 1.72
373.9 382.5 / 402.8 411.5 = 1.72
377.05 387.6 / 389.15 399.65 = 1.15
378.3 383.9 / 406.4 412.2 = 1.67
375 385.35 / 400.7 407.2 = 1.81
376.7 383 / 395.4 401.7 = 1.37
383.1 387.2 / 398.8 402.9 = 1.62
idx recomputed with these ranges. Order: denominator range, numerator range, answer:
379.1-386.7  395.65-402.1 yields 1.29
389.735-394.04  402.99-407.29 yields 1.40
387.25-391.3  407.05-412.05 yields 1.29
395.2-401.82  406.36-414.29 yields 1.13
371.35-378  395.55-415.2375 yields 1.62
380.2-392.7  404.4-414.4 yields 1.35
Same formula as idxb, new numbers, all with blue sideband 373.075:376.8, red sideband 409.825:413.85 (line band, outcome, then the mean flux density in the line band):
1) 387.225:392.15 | -0.40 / 10.1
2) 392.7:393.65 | 0.40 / 5.62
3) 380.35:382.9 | -0.43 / 9.54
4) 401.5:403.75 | -0.48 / 13.5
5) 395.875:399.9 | 0.17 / 10.1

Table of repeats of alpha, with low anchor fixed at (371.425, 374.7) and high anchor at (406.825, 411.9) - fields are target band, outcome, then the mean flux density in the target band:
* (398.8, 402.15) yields -0.226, 13.9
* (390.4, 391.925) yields -0.164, 11.7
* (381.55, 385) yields 0.163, 7.77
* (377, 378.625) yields -0.209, 10.1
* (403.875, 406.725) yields -0.151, 13.7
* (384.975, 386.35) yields -0.172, 11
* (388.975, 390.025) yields 0.024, 9.64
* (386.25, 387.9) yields -0.138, 10.8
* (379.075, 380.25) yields 0.123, 7.65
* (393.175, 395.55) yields 0.167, 9.01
